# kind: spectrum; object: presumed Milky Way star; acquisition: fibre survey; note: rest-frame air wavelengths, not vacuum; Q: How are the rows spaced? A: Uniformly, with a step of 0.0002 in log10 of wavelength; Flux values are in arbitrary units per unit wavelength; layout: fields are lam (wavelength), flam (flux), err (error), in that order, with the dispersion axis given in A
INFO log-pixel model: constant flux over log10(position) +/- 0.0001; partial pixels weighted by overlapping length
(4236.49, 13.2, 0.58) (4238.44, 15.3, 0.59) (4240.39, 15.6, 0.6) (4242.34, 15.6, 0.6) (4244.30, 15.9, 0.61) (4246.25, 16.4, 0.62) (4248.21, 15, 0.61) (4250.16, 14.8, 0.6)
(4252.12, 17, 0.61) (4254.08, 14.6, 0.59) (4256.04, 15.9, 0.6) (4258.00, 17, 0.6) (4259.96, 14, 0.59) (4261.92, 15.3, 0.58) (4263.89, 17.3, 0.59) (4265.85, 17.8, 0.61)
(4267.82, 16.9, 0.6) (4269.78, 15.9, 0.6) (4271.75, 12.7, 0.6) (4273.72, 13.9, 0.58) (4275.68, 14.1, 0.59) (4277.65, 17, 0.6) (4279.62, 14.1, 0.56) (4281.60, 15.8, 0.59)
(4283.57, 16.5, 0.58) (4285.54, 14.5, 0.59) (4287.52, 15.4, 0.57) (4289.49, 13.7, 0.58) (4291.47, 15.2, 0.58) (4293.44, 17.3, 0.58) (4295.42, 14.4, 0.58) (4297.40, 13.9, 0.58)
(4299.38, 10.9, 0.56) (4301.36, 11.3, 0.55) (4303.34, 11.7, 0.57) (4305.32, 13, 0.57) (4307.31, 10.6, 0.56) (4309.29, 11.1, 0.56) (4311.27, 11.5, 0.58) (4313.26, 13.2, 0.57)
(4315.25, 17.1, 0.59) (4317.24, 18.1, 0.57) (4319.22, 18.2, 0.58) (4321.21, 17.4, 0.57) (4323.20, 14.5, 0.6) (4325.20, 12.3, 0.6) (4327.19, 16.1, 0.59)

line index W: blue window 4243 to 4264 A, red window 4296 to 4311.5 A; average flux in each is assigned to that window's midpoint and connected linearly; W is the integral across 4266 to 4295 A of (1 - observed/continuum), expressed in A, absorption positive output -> -3.6 A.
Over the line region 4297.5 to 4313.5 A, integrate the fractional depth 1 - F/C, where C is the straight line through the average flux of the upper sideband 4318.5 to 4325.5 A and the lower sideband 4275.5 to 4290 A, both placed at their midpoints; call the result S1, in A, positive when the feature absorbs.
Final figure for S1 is 4.0 A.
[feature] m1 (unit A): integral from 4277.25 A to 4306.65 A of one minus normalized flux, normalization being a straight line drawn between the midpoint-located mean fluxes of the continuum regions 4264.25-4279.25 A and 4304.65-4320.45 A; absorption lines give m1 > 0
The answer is 1.3 A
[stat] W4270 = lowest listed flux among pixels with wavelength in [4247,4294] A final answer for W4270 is 12.7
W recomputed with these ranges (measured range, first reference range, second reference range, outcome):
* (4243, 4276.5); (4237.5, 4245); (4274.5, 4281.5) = -0.45 A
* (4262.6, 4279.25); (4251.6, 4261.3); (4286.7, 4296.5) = -0.20 A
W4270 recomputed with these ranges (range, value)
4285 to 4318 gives 10.6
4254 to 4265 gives 14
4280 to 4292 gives 13.7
